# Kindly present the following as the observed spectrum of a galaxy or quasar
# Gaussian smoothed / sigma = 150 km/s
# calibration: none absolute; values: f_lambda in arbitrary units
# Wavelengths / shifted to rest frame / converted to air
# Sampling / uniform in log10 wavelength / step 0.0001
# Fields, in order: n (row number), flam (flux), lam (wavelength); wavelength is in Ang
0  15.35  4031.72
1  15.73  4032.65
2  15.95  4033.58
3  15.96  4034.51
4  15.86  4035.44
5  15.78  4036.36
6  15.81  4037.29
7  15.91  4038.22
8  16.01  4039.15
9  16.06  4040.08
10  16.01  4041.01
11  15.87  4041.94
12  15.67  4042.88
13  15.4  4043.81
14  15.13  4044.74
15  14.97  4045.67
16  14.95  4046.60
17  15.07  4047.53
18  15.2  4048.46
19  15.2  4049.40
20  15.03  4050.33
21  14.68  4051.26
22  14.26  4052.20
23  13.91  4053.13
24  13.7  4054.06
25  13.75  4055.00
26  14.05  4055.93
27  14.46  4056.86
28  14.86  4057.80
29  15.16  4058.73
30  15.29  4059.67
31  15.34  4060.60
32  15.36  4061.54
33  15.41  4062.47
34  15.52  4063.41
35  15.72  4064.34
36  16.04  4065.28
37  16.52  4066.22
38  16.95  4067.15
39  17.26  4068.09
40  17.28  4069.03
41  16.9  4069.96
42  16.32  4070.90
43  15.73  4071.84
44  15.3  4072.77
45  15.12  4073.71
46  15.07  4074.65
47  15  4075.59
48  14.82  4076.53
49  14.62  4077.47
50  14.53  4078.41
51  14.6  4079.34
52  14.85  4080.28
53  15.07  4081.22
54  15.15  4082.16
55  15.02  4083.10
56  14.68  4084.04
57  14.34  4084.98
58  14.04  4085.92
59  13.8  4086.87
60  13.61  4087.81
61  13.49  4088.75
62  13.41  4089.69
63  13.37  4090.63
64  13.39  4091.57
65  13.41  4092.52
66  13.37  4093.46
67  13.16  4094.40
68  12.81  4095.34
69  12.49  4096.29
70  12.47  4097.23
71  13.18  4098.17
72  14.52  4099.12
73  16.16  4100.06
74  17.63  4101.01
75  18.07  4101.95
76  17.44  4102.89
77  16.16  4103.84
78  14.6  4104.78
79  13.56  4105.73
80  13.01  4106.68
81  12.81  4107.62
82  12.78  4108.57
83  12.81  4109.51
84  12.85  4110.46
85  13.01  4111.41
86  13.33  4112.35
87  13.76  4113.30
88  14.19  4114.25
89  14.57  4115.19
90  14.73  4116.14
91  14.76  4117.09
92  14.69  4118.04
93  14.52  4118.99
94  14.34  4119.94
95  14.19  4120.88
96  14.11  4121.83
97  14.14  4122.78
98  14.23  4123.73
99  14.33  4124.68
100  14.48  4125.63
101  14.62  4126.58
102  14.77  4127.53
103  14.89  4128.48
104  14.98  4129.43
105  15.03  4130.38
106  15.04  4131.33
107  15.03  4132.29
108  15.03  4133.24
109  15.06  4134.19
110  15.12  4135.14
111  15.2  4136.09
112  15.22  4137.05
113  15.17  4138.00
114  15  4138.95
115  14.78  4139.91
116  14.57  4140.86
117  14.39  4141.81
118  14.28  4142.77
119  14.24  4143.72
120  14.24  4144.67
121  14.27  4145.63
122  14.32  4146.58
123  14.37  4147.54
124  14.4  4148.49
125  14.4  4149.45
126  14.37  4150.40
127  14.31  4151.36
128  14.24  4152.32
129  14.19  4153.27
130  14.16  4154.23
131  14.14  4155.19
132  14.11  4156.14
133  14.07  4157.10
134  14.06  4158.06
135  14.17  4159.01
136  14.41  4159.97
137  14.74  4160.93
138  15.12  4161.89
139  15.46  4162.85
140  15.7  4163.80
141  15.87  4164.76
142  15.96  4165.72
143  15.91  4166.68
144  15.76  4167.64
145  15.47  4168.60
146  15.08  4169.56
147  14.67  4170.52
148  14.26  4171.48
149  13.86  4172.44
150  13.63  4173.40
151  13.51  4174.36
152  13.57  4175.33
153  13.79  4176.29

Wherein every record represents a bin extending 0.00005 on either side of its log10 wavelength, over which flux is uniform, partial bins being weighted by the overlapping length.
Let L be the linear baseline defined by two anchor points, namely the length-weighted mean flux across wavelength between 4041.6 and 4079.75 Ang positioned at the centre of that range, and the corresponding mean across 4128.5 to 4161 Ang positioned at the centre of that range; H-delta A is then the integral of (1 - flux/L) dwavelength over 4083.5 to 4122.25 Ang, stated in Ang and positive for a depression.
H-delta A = 2.1 Ang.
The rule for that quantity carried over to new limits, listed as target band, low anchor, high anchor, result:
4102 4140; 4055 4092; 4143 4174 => 0.8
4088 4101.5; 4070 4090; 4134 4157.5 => 0.8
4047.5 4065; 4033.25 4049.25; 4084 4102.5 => 0.4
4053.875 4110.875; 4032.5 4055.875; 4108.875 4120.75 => -0.7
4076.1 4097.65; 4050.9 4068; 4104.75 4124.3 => 0.8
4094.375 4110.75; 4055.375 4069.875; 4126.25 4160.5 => 0.9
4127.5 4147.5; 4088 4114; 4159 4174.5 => -0.4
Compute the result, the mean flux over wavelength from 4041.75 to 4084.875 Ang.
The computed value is 15.2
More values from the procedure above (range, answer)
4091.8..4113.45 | 14.1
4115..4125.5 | 14.4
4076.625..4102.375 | 14.3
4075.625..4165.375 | 14.4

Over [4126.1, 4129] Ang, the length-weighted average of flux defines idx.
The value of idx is 14.8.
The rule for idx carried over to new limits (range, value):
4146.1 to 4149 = 14.4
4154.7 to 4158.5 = 14.1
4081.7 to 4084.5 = 15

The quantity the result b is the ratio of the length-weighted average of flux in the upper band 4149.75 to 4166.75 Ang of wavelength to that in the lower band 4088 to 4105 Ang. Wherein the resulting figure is 1.0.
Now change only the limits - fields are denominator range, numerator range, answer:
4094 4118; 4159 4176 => 1.04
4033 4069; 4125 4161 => 0.95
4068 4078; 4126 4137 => 0.95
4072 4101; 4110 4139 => 1.02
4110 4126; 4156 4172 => 1.06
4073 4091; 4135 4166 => 1.01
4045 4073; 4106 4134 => 0.92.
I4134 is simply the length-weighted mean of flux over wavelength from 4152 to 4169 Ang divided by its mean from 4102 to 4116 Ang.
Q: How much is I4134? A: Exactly 1.06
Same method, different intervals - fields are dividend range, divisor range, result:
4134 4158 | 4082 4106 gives 1.01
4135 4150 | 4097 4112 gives 1.01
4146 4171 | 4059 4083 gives 0.95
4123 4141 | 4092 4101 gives 1.08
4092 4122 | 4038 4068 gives 0.93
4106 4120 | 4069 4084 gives 0.90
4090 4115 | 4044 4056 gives 0.96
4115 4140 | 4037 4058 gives 0.98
